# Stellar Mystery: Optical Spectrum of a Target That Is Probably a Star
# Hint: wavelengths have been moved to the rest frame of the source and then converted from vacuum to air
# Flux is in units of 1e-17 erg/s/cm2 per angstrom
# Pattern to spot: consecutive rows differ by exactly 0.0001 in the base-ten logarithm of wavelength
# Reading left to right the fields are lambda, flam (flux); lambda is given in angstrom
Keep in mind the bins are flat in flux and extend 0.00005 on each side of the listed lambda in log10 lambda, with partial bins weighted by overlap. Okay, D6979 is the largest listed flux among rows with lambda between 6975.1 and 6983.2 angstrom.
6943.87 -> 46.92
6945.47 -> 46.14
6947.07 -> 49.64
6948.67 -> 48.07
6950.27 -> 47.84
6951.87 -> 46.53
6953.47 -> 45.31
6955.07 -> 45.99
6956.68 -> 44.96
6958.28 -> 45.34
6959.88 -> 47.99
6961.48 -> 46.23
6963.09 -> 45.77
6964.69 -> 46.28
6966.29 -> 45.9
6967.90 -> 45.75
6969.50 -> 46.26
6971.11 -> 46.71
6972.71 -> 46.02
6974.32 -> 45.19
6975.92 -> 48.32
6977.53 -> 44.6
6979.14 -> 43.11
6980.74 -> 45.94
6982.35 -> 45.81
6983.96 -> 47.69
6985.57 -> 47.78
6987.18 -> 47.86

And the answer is 48.32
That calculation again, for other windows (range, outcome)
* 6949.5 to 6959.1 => 47.84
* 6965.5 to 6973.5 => 46.71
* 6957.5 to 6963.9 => 47.99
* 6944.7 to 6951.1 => 49.64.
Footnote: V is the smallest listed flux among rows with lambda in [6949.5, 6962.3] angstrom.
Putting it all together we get 44.96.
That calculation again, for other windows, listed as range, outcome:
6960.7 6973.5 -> 45.75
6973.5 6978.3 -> 44.6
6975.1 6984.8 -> 43.11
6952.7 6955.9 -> 45.31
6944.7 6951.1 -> 46.14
